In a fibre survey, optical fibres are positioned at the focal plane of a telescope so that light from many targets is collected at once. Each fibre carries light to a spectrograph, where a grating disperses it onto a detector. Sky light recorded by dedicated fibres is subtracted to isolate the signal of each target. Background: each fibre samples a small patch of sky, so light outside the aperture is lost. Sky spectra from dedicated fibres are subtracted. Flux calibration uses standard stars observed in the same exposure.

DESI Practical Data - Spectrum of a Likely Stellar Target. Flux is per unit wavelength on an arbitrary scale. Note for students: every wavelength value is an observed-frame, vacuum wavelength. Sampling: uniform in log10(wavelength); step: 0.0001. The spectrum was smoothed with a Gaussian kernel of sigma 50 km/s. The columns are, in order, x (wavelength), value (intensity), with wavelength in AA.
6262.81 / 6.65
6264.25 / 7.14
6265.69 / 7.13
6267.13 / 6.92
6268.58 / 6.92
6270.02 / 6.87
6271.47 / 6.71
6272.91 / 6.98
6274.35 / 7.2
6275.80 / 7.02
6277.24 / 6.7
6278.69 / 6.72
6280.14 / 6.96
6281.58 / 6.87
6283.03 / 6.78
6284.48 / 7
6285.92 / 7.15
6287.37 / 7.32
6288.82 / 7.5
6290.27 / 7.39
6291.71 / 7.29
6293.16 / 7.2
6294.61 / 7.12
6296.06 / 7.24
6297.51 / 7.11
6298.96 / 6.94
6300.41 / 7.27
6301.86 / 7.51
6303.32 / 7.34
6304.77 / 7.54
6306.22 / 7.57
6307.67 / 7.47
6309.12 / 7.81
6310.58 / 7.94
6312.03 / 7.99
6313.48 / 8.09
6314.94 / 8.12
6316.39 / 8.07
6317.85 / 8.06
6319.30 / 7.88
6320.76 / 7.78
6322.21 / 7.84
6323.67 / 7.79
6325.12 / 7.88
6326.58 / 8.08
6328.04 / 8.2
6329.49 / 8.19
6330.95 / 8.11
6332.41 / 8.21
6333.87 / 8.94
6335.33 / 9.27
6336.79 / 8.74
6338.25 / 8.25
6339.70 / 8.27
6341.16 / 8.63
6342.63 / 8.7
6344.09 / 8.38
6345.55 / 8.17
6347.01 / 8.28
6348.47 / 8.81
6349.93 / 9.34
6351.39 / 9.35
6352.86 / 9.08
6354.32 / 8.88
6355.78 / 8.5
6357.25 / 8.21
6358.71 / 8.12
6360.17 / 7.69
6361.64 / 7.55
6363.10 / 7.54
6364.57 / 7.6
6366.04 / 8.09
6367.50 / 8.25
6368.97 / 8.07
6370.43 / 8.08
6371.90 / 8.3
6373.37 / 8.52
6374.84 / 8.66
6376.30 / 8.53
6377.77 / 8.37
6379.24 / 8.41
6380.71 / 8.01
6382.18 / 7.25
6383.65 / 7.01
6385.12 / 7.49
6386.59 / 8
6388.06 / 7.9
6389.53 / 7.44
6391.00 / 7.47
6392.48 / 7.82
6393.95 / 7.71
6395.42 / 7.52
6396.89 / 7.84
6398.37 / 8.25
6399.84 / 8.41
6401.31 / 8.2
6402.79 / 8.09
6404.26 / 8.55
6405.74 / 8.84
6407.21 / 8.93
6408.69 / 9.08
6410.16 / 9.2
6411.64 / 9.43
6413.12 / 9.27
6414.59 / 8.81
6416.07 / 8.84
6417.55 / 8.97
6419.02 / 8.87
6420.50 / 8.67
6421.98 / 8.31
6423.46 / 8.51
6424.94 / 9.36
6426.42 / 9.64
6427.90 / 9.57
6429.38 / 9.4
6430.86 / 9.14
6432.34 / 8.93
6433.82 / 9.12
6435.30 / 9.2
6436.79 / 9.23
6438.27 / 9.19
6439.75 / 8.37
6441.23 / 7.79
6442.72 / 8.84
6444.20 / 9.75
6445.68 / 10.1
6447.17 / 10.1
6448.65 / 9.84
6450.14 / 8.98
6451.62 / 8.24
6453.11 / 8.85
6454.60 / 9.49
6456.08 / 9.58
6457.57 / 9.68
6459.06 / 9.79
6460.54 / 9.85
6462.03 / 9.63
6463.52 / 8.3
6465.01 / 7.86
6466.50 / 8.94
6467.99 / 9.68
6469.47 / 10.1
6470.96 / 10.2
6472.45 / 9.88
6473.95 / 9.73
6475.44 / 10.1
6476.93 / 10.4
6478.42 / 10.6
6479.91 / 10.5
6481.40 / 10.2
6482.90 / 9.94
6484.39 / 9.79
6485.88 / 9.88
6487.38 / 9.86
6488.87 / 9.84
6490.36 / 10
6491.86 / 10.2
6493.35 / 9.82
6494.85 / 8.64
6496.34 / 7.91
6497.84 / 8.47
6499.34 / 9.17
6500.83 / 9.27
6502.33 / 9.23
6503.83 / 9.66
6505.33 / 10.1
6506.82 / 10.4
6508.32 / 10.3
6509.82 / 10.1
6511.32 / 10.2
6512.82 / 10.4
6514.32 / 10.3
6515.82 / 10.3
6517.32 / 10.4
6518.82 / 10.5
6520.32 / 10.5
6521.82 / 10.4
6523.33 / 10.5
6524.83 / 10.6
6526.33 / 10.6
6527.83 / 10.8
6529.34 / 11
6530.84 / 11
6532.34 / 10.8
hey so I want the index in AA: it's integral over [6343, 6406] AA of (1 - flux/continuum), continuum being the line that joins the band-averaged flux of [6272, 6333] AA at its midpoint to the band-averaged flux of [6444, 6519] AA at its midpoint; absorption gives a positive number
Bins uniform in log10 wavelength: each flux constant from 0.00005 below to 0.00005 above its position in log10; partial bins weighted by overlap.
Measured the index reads 1.7 AA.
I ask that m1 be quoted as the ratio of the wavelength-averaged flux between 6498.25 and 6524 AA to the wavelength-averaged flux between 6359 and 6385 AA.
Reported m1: 1.26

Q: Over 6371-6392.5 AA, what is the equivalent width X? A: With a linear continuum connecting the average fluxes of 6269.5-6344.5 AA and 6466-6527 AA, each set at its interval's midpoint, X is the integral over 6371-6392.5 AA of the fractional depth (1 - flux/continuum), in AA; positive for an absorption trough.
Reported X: 1.5 AA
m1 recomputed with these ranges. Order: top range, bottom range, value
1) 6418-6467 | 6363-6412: 1.12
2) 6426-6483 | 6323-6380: 1.13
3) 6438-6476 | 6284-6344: 1.19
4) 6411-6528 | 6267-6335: 1.28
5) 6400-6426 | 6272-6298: 1.24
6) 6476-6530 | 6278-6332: 1.33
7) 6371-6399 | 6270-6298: 1.12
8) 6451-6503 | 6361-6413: 1.17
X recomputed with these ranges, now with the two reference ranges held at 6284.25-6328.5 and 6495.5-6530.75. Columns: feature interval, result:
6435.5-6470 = 0.46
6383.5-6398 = 1.59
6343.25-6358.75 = -1.03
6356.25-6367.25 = 0.53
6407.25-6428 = -0.22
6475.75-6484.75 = -0.54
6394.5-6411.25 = 0.56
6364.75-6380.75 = 0.20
